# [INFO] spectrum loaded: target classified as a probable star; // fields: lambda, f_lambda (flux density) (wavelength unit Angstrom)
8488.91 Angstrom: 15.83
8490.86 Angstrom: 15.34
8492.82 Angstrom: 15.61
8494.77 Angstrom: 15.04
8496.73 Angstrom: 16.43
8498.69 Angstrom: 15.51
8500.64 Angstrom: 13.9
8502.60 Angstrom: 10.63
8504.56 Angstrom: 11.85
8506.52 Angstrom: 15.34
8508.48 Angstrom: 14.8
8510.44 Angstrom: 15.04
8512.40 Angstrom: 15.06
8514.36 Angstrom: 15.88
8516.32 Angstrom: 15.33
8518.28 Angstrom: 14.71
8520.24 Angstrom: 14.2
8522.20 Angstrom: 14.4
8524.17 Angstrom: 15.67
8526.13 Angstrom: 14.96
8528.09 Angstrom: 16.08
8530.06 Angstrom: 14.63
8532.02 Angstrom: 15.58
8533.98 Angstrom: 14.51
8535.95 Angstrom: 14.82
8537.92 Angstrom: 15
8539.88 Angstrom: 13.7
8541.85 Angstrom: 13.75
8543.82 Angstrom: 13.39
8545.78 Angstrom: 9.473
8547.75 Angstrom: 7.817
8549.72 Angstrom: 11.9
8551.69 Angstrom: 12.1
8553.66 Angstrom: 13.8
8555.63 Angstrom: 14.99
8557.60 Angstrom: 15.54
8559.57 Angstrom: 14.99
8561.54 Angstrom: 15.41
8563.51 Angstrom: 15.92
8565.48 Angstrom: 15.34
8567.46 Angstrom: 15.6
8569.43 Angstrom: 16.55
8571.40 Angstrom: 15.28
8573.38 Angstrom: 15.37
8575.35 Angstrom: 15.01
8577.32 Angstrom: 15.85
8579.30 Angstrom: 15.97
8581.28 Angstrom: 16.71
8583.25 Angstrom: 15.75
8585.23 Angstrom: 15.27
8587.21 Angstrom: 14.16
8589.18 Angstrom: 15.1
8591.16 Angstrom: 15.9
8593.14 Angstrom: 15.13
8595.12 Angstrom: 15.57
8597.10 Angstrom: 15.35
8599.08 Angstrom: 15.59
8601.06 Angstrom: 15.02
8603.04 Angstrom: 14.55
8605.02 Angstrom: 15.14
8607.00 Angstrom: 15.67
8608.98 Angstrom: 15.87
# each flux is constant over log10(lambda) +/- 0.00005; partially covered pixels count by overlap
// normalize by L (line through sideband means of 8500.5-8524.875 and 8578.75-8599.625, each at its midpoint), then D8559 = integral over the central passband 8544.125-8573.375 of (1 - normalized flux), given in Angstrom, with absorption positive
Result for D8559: 2.2 Angstrom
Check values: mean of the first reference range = 14.4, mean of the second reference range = 15.5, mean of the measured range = 13.9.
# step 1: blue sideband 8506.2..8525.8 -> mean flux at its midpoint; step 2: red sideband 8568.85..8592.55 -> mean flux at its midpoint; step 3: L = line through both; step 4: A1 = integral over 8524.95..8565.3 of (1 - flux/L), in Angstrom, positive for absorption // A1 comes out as 3.5 Angstrom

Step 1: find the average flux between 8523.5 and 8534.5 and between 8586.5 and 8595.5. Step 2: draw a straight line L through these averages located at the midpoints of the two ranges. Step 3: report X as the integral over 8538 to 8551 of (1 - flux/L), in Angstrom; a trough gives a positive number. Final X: 2.8 Angstrom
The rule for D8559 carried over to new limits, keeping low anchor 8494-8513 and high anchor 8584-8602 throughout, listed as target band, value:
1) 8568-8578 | -0.4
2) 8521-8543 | -0.3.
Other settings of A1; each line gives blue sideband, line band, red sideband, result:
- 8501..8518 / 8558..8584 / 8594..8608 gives -1.3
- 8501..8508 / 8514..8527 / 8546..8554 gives -2.9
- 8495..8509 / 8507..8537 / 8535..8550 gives -4.0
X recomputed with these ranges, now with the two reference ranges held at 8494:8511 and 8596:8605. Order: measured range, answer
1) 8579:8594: -0.5 Angstrom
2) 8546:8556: 2.0 Angstrom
